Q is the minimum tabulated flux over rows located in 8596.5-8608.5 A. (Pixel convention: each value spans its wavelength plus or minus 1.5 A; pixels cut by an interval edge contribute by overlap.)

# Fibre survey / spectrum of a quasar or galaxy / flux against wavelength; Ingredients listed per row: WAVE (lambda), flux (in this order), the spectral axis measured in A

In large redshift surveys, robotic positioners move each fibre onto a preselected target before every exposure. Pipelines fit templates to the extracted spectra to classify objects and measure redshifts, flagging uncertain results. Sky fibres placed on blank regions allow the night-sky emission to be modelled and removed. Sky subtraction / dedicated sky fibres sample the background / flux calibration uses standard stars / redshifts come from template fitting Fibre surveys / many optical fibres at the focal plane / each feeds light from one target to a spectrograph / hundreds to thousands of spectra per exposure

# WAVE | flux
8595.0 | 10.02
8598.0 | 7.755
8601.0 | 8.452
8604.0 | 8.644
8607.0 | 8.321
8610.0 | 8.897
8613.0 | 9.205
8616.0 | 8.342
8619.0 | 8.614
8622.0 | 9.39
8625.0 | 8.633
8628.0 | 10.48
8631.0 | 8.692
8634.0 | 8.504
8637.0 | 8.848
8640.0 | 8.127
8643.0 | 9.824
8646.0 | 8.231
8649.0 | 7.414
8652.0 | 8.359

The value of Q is 7.755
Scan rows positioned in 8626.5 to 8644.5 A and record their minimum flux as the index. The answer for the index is 8.127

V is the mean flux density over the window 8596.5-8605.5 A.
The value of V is 8.28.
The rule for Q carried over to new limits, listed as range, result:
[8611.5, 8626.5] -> 8.342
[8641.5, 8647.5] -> 8.231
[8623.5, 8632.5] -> 8.633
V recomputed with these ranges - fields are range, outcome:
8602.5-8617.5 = 8.68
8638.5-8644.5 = 8.98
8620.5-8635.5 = 9.14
